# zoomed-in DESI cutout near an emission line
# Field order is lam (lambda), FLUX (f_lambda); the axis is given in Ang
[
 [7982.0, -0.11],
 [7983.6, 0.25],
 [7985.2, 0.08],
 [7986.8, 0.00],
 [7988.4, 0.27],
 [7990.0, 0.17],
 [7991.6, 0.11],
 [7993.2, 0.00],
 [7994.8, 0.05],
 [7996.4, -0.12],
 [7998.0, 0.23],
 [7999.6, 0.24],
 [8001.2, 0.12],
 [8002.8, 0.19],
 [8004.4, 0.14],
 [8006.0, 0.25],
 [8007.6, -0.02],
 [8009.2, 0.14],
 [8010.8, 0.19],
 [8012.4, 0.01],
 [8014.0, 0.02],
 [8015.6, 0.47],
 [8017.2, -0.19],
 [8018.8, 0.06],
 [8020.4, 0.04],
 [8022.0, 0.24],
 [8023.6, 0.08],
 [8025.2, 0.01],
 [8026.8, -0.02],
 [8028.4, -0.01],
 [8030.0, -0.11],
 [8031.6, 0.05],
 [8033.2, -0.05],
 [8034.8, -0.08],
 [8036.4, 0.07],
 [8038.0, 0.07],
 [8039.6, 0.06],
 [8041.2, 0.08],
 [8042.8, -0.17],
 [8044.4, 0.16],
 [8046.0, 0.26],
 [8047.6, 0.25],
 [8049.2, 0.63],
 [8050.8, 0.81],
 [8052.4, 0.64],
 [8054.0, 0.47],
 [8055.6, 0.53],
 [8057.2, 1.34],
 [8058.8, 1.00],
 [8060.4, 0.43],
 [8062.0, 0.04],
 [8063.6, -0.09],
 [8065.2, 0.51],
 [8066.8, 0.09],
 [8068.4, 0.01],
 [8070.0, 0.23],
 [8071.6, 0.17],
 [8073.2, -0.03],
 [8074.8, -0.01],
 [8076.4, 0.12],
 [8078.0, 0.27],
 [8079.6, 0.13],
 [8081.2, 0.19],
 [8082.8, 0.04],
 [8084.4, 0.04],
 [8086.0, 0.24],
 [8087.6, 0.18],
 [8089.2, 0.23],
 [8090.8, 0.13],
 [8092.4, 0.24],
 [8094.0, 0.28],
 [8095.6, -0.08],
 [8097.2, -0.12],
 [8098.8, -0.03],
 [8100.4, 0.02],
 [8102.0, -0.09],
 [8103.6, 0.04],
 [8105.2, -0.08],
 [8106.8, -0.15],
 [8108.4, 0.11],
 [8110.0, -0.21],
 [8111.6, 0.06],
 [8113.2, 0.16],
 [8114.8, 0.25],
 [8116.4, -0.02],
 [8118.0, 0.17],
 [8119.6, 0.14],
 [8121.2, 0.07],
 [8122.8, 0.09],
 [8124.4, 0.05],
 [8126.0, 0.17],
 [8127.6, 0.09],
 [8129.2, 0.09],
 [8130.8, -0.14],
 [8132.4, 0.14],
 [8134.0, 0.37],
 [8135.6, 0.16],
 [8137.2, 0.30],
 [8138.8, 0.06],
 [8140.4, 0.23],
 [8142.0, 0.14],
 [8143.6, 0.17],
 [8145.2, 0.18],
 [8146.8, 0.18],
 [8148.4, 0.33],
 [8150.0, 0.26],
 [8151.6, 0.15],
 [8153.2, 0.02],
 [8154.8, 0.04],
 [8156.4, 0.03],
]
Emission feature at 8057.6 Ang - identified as [O II]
